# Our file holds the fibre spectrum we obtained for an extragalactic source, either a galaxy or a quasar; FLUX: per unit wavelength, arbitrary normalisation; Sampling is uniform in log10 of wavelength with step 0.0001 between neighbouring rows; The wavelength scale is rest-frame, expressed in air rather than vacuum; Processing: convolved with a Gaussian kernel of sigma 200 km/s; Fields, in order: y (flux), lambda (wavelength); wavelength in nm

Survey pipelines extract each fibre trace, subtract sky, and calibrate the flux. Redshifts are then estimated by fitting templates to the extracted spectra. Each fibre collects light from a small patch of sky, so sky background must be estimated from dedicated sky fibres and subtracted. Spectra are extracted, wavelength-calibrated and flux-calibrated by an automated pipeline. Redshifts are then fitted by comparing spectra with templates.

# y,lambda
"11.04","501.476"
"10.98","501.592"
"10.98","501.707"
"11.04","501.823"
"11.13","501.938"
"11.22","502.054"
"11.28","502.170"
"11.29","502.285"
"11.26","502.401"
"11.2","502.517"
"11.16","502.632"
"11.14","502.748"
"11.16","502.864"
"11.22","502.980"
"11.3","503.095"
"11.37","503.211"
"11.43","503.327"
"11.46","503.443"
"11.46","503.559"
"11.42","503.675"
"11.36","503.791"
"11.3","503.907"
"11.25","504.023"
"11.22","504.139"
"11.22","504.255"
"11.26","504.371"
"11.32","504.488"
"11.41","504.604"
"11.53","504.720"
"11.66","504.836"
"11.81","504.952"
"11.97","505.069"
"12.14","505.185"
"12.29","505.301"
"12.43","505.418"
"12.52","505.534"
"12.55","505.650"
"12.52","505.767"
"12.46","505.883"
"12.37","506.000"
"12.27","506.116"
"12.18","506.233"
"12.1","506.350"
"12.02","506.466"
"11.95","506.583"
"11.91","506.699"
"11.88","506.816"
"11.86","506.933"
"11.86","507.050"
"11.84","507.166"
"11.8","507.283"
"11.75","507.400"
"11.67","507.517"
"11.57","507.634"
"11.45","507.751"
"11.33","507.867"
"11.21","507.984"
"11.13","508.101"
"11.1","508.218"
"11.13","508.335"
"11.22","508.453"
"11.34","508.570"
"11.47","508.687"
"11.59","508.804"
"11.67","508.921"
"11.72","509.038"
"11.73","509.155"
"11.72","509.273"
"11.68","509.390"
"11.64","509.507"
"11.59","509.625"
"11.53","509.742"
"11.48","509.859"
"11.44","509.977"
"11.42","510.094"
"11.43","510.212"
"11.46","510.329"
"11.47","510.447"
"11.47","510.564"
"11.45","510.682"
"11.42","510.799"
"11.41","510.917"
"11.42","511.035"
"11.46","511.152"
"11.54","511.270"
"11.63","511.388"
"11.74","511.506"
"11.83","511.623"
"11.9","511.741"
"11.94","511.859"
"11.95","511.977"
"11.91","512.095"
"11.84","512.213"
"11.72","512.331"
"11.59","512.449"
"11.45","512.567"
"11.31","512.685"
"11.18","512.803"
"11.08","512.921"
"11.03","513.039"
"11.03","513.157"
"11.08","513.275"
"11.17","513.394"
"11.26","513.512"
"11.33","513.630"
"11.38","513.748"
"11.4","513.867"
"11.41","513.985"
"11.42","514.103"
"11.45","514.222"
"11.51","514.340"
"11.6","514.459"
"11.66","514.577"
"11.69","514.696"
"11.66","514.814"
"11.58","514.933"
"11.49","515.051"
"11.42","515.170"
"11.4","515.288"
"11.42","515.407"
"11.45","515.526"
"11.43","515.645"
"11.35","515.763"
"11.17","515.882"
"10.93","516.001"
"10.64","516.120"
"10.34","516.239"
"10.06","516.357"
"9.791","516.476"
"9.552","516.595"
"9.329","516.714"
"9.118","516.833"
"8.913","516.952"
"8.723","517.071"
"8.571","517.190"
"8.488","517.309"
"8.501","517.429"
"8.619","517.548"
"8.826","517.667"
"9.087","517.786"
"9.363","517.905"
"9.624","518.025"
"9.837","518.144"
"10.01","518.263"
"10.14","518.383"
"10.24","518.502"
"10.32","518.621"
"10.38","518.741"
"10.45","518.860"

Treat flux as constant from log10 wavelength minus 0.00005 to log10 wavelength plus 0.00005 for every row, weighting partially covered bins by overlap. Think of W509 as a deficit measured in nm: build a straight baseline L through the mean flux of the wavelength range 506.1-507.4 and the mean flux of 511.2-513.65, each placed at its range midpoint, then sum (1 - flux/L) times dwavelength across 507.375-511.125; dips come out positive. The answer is 0.09 nm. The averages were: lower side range 11.9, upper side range 11.5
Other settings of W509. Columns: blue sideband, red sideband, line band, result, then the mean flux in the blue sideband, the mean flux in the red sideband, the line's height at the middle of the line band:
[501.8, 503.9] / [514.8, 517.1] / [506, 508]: -0.139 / 11.3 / 10.6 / 11.1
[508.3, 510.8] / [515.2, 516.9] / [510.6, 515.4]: -0.209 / 11.5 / 10.6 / 11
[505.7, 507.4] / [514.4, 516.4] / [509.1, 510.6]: 0.028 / 12.1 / 11.3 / 11.8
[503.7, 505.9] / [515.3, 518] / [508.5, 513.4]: -0.346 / 11.8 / 9.82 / 10.8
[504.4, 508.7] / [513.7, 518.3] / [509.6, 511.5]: -0.045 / 11.8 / 10.4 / 11.2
